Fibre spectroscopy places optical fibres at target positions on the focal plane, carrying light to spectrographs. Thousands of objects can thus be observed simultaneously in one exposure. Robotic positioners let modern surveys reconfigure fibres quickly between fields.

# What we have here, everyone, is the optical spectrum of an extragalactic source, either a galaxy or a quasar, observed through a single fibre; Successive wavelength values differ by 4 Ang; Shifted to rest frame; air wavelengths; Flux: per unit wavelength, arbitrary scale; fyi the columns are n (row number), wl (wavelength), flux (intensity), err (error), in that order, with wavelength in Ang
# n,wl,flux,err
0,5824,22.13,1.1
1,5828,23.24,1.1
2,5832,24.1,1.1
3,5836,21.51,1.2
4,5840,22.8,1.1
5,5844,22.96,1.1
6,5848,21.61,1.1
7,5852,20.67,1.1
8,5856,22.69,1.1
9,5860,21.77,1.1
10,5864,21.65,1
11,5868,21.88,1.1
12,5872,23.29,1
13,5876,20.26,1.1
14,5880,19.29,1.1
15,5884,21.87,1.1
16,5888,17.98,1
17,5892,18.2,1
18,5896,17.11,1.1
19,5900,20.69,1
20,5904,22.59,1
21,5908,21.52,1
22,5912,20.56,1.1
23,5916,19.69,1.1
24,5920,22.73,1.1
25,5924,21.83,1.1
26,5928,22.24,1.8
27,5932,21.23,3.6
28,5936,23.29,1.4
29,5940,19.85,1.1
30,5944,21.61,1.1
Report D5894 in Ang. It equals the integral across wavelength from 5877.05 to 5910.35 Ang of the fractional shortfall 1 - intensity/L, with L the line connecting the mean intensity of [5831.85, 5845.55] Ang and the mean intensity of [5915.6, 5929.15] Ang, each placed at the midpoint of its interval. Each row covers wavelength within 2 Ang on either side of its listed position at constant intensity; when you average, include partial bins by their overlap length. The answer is 3.3 Ang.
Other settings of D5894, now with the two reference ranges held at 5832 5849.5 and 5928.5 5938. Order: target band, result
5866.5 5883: 0.9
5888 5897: 1.8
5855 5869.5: 0.3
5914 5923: 0.4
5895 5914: 1.4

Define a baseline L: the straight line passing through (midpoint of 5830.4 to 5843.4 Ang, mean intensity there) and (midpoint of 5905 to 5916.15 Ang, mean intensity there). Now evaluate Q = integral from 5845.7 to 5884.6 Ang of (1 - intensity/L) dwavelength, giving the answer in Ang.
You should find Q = 1.0 Ang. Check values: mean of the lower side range 22.8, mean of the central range 21.5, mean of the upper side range 20.9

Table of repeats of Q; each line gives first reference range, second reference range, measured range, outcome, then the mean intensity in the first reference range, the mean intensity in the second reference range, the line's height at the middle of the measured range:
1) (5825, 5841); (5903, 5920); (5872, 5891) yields 1.49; 22.9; 21.2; 21.8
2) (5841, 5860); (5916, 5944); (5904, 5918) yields 0.57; 22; 21.7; 21.8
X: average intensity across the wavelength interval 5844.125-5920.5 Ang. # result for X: 20.9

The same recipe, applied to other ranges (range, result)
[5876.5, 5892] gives 19.6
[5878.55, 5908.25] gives 19.8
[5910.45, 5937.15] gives 21.6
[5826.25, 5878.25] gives 22.2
